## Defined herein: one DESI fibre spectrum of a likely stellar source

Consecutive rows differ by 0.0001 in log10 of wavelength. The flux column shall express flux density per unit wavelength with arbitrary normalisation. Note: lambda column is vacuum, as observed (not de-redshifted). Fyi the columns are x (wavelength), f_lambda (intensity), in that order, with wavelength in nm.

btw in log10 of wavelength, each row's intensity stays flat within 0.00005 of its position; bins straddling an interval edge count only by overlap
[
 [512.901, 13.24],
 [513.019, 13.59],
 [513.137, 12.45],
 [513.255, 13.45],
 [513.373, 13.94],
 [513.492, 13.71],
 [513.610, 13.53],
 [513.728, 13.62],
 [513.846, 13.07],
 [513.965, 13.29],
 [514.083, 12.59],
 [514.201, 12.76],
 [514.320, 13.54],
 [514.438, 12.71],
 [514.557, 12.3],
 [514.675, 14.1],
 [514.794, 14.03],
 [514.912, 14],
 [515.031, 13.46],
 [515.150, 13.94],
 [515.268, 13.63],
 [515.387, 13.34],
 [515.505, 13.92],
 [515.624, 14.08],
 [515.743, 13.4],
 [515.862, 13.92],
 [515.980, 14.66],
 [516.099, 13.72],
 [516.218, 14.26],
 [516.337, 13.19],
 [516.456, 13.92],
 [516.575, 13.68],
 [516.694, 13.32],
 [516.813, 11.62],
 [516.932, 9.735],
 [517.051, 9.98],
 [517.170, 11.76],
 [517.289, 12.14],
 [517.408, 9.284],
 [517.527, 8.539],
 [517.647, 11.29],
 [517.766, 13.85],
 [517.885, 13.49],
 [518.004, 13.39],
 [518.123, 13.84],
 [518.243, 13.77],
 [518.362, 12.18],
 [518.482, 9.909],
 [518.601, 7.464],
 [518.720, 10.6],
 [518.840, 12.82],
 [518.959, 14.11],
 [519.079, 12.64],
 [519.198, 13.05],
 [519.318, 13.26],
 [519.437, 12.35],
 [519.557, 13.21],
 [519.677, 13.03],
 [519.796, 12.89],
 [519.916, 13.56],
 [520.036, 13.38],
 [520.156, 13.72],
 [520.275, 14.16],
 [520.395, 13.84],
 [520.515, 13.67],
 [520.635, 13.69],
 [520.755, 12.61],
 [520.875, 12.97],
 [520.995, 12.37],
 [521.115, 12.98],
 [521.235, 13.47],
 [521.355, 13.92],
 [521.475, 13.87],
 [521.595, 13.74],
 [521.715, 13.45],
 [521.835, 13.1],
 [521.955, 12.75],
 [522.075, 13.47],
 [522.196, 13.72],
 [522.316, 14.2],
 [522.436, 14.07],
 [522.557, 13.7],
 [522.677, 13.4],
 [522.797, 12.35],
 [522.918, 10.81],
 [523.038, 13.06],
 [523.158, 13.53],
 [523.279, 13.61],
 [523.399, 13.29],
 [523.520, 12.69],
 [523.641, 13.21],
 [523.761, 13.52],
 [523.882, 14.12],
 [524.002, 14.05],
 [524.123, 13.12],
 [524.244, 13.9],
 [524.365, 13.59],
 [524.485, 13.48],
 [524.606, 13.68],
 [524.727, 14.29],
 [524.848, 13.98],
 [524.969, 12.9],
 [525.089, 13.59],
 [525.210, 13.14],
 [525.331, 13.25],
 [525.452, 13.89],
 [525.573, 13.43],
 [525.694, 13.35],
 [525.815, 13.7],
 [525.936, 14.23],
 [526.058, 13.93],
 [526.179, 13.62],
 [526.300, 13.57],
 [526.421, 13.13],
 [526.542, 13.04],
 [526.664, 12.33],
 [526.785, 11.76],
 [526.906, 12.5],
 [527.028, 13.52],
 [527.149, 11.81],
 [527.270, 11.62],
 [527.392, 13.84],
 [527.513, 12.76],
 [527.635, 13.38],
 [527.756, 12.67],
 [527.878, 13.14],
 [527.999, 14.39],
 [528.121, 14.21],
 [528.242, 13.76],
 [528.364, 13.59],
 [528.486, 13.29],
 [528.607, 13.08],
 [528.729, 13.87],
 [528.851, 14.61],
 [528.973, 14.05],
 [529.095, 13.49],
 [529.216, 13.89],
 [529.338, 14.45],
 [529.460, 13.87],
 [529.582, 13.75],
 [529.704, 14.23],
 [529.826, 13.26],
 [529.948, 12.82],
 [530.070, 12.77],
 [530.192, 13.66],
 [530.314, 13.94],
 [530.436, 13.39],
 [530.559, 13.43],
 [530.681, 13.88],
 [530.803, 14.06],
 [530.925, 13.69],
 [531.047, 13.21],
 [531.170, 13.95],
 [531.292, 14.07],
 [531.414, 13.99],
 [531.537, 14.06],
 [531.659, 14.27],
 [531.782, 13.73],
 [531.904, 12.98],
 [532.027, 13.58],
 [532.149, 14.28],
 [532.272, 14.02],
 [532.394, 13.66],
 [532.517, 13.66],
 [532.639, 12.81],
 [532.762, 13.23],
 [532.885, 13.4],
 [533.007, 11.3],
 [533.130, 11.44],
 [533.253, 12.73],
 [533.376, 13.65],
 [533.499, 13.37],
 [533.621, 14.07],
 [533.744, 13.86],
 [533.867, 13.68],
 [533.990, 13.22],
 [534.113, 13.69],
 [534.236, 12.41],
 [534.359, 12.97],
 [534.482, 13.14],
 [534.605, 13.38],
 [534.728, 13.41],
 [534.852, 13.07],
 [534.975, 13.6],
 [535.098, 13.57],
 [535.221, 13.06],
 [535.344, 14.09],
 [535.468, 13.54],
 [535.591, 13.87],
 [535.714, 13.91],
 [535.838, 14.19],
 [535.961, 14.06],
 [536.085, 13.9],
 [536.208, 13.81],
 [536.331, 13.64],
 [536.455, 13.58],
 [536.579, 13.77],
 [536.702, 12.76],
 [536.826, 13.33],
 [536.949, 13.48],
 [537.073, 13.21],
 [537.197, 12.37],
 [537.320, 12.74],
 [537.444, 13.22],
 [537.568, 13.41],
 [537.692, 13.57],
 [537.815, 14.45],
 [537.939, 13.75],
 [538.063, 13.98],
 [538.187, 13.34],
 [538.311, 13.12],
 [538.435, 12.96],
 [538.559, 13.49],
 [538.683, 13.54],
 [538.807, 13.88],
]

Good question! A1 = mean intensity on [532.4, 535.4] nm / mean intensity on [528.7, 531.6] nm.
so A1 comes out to 0.96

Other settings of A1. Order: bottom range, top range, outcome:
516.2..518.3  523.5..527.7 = 1.09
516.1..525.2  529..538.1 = 1.04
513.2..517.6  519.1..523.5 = 1.02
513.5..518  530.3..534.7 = 1.04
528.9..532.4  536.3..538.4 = 0.97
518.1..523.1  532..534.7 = 1.02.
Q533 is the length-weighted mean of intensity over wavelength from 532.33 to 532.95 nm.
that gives 13.4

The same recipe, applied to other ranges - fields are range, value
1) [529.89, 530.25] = 13.1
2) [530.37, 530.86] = 13.7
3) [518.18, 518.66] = 10.8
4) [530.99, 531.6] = 13.9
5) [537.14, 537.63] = 12.9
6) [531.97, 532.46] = 13.9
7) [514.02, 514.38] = 13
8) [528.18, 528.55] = 13.6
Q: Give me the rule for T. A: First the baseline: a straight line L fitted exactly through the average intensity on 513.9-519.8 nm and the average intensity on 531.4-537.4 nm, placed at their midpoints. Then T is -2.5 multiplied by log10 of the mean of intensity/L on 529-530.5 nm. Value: -0.03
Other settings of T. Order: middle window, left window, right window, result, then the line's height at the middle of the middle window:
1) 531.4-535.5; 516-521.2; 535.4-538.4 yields -0.002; 13.4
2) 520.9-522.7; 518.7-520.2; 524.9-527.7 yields -0.034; 13.1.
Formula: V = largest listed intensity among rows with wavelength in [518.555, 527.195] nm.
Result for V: 14.29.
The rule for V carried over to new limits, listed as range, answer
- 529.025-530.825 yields 14.45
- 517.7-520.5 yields 14.16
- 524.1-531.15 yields 14.61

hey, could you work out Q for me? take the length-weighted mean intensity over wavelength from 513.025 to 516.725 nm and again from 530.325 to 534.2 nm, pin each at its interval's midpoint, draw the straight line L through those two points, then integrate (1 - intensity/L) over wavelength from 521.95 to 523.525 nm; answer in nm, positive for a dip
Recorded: 0.03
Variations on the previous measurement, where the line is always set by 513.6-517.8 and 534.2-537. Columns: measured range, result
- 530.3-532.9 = -0.060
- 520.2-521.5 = -0.036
